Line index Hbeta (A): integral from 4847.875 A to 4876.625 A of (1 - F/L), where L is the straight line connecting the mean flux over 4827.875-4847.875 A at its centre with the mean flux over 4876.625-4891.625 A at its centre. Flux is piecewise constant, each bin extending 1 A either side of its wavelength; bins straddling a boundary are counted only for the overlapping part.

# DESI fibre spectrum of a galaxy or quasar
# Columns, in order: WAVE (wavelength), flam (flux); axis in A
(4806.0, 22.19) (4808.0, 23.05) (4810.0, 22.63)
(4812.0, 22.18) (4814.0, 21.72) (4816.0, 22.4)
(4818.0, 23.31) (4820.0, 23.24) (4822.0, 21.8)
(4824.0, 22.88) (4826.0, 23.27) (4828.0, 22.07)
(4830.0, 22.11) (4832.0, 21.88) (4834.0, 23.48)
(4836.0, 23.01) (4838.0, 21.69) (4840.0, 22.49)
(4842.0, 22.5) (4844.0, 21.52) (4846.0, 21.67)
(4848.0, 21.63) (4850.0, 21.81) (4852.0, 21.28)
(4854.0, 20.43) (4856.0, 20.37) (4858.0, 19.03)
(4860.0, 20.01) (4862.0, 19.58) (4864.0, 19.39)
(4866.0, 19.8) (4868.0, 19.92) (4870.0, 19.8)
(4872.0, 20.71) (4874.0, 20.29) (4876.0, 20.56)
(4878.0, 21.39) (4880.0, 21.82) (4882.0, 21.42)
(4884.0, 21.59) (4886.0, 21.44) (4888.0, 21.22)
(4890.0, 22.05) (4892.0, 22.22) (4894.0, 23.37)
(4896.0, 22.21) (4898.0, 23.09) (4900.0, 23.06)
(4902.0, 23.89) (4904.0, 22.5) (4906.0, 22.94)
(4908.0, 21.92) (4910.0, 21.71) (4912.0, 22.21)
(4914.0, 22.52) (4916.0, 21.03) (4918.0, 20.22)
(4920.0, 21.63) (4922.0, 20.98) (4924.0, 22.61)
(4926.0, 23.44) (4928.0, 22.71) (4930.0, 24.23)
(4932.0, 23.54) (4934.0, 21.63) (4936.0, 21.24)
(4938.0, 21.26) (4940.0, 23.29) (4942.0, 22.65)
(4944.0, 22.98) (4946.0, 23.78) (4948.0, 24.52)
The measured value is 2.1 A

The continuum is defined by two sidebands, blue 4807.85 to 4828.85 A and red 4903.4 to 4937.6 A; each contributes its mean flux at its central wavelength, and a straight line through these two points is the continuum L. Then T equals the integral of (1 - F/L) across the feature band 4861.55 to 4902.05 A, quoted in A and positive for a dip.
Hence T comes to 1.8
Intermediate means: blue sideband 22.6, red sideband 22.2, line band 21.3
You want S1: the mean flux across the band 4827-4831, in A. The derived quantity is 22.1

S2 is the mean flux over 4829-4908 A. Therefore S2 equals 21.5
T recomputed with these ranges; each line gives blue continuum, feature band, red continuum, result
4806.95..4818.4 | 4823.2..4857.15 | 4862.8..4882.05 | -0.66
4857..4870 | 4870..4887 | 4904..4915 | -0.48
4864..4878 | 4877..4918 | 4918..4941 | -1.88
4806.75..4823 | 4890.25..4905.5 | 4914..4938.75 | -0.46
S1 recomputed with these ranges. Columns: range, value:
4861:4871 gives 19.7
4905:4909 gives 22.4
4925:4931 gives 23.5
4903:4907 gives 22.7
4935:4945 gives 22.3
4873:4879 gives 20.7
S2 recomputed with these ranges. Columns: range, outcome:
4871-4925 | 21.9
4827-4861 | 21.6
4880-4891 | 21.6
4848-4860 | 20.6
